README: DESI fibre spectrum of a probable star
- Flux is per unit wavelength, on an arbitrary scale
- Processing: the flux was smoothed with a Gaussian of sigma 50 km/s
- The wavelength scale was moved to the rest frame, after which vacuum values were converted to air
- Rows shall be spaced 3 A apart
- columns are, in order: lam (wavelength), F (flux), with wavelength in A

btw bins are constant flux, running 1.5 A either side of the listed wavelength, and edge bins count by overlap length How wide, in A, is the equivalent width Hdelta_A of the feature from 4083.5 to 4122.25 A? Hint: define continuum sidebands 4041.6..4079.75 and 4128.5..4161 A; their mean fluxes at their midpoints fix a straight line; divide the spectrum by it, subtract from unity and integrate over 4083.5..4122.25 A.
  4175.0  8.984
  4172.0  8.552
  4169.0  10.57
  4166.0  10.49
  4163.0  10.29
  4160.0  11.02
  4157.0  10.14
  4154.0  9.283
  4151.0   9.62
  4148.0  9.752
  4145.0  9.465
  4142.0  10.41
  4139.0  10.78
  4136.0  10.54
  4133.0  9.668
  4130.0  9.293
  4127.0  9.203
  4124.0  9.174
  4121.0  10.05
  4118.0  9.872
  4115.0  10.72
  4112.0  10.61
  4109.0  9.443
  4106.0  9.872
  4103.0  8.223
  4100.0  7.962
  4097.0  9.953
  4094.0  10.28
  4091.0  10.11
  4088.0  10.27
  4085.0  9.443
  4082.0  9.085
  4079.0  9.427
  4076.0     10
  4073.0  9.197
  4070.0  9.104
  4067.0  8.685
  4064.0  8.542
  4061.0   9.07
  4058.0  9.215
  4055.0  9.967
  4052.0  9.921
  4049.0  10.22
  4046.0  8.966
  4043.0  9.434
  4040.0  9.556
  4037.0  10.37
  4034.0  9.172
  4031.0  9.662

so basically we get -0.3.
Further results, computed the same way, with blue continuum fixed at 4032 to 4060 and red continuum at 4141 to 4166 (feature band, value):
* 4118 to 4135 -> 0.65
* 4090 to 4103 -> 0.55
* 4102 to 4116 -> 0.09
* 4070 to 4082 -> 0.39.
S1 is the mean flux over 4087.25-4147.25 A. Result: 9.79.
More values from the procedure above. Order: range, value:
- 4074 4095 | 9.78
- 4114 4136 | 9.74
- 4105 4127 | 9.91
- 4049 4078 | 9.35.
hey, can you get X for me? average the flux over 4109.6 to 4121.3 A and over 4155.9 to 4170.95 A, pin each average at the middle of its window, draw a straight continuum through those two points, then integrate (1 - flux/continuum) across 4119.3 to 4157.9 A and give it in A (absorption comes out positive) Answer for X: 2.11 A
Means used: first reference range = 10.3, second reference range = 10.5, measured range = 9.79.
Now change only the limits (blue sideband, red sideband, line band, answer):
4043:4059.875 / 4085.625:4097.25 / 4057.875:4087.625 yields 2.0 A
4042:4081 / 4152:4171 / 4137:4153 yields 0.1 A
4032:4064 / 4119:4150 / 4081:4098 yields -0.3 A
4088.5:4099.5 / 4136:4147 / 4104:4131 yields 0.8 A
